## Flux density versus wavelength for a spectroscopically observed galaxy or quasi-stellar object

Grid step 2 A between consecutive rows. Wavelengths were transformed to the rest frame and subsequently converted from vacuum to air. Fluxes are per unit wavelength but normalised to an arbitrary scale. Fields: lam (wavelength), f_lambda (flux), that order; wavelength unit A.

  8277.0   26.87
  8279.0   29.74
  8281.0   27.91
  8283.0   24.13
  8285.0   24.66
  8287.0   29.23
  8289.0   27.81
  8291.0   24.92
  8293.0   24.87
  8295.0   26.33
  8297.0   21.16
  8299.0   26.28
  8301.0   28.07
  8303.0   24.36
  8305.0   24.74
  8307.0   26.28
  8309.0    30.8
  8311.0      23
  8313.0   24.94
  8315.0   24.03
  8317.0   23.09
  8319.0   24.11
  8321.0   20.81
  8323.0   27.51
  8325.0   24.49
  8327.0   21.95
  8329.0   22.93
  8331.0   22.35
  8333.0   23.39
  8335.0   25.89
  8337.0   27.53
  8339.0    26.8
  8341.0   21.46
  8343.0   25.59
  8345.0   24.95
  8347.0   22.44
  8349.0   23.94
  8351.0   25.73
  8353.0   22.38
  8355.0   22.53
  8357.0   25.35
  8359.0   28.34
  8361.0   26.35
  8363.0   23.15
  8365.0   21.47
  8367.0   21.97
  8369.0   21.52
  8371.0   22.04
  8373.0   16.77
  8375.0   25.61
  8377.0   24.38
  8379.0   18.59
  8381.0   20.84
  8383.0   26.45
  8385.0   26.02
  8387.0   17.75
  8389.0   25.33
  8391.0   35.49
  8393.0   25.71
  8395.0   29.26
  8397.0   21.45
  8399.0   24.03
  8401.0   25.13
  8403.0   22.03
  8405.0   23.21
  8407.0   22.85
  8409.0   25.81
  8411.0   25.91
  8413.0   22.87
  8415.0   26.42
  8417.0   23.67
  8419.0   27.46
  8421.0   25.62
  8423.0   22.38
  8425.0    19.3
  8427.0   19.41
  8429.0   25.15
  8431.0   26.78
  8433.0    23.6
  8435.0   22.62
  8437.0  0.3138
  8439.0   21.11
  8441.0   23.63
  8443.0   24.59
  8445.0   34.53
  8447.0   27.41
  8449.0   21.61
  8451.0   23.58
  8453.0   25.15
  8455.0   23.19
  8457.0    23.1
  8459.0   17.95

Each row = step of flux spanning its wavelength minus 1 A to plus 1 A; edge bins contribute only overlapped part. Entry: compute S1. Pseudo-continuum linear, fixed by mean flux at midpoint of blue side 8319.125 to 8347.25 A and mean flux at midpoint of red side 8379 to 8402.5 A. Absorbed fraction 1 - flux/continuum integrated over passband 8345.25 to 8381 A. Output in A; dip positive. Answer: 2.1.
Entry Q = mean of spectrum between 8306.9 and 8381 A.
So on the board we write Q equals 23.8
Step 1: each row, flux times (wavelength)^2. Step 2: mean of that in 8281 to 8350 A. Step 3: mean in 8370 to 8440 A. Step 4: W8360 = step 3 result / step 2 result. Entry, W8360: 1.0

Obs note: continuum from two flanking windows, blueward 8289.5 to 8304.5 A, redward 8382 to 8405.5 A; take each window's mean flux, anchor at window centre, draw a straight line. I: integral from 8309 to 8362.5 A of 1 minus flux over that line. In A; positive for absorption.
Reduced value 1.7 A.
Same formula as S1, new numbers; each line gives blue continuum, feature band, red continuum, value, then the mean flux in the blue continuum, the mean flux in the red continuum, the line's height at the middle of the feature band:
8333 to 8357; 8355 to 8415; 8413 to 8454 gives -0.29 A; 24.5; 23.2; 23.9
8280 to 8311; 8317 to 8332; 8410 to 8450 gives 1.17 A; 26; 23.2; 25.4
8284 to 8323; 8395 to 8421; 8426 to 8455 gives -1.19 A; 25.3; 22.8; 23.4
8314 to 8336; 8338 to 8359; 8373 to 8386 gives -0.79 A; 23.7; 23.1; 23.4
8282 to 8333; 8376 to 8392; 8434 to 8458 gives -0.52 A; 24.9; 22.6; 23.6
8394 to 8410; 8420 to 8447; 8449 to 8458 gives 1.54 A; 24.2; 23.5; 23.8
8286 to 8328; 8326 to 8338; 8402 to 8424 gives 0.47 A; 25.2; 24.4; 25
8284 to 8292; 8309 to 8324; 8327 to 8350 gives 0.53 A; 26.7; 24.2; 25.3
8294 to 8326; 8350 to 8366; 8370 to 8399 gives -0.05 A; 25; 24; 24.3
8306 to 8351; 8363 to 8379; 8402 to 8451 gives 1.42 A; 24.5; 23.3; 24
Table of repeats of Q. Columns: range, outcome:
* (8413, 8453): 23.2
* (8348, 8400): 23.9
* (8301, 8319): 25.3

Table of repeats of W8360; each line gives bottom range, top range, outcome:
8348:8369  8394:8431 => 1.02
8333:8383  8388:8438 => 1.02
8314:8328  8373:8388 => 0.96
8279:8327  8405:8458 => 0.95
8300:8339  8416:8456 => 0.96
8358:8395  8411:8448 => 0.98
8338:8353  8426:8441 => 0.85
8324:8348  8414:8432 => 1.02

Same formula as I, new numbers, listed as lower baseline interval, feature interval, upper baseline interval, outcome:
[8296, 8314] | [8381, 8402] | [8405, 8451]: -1.3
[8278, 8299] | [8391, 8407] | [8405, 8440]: -1.3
